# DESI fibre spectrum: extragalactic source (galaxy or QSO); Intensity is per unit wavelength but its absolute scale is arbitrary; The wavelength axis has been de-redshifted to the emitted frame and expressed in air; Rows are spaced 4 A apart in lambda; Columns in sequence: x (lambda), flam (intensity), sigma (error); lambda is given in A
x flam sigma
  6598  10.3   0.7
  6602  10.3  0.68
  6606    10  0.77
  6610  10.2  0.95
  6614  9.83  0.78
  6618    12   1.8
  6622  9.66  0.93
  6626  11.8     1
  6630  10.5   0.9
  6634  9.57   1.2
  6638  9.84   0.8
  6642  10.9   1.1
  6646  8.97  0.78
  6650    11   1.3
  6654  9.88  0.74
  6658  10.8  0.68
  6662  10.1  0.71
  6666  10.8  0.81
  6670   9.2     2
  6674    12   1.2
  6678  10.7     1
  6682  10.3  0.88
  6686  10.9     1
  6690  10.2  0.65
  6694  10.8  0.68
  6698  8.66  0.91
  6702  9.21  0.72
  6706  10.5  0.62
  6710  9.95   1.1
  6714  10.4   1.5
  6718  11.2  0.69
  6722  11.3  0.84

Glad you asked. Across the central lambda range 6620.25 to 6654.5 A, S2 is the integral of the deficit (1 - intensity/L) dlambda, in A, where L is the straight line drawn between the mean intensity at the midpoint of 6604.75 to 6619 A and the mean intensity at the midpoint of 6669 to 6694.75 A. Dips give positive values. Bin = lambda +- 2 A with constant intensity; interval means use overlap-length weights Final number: 0.8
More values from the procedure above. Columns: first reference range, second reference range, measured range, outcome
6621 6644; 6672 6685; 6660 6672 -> 0.9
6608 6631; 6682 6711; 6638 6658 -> 0.4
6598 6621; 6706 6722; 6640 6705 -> 1.6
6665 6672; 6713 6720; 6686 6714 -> 1.4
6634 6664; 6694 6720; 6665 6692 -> -1.3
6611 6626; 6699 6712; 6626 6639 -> 0.3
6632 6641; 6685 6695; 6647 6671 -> -0.3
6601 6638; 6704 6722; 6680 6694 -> 0.0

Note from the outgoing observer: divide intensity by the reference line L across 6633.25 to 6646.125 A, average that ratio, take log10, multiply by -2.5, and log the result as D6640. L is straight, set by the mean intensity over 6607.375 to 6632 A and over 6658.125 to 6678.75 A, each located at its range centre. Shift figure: 0.069 mag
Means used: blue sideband 10.6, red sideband 10.6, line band 9.97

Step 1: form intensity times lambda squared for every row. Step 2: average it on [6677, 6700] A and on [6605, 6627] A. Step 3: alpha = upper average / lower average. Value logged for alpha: 0.99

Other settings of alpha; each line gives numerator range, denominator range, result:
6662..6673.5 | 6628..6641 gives 1.03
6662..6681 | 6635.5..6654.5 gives 1.06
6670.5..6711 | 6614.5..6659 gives 1.00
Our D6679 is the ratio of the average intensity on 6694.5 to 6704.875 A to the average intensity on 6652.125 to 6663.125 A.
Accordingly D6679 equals 0.91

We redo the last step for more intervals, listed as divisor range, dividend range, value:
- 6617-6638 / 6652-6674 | 0.98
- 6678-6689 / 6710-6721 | 1.01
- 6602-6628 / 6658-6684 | 1.00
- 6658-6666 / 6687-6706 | 0.94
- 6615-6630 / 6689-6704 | 0.88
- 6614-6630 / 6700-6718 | 0.93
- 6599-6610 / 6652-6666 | 1.02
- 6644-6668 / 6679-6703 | 0.98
